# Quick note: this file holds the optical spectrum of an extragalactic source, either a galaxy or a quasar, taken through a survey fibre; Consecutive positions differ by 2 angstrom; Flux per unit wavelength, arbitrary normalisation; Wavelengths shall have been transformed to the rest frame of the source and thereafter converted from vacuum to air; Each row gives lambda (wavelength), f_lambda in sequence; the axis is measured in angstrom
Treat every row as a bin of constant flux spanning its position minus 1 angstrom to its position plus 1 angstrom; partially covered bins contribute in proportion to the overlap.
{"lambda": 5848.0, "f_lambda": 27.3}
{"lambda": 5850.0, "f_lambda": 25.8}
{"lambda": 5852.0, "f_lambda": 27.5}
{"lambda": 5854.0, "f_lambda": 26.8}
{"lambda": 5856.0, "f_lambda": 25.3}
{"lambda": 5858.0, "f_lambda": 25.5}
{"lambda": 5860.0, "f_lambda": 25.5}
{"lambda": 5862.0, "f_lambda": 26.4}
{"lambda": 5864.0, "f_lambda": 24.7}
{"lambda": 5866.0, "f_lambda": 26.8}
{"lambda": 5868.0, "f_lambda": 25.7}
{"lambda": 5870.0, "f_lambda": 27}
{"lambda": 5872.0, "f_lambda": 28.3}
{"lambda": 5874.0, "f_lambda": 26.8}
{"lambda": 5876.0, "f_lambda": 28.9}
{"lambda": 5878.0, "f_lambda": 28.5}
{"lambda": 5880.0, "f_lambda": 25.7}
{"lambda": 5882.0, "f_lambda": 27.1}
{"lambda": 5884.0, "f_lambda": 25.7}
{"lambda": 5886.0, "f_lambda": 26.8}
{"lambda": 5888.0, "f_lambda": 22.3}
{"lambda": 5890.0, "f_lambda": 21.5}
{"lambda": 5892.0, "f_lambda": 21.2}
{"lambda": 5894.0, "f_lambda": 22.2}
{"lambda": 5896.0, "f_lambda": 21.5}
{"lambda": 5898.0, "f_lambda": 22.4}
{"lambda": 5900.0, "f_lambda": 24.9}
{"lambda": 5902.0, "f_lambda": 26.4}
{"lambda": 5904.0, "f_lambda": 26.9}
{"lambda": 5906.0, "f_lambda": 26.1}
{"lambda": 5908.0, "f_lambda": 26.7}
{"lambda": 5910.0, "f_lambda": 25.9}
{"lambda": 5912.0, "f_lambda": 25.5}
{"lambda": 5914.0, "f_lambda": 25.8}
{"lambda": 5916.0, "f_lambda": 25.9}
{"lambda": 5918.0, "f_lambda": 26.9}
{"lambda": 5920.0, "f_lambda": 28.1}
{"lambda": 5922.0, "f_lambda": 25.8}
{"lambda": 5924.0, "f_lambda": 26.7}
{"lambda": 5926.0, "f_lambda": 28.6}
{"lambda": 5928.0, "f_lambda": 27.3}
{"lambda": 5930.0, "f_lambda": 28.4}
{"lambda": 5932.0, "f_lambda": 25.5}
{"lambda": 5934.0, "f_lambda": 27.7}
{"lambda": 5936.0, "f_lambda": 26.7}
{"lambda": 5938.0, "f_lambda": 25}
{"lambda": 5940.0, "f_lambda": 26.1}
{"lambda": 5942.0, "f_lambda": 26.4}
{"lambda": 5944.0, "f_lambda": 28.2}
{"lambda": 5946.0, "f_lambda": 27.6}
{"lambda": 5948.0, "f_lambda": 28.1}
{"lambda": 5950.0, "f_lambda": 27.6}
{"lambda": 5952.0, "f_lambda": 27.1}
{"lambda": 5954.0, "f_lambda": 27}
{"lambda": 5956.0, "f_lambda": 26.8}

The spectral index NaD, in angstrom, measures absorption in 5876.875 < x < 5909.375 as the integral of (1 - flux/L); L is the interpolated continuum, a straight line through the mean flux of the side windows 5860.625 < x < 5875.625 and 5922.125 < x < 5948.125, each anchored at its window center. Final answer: 2.4 angstrom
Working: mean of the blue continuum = 26.6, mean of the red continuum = 27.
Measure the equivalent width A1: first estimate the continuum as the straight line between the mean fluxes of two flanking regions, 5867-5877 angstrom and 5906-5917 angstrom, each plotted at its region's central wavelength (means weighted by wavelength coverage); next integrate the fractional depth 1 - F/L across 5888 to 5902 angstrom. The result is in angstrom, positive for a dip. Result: 2.09 angstrom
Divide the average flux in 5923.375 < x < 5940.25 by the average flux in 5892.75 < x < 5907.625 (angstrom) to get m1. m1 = 1.10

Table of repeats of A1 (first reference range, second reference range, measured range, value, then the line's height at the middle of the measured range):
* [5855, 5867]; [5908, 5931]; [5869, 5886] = -0.79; 26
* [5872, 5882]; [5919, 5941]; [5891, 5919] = 2.38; 27.2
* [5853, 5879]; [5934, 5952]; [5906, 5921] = 0.27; 26.9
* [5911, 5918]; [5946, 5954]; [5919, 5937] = -0.47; 26.5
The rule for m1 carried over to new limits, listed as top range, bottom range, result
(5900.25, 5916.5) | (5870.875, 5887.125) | 0.96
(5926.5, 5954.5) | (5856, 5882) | 1.02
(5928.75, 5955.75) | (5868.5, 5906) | 1.07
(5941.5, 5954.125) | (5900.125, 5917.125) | 1.05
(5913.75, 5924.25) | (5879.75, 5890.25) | 1.06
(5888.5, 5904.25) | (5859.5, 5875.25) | 0.88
